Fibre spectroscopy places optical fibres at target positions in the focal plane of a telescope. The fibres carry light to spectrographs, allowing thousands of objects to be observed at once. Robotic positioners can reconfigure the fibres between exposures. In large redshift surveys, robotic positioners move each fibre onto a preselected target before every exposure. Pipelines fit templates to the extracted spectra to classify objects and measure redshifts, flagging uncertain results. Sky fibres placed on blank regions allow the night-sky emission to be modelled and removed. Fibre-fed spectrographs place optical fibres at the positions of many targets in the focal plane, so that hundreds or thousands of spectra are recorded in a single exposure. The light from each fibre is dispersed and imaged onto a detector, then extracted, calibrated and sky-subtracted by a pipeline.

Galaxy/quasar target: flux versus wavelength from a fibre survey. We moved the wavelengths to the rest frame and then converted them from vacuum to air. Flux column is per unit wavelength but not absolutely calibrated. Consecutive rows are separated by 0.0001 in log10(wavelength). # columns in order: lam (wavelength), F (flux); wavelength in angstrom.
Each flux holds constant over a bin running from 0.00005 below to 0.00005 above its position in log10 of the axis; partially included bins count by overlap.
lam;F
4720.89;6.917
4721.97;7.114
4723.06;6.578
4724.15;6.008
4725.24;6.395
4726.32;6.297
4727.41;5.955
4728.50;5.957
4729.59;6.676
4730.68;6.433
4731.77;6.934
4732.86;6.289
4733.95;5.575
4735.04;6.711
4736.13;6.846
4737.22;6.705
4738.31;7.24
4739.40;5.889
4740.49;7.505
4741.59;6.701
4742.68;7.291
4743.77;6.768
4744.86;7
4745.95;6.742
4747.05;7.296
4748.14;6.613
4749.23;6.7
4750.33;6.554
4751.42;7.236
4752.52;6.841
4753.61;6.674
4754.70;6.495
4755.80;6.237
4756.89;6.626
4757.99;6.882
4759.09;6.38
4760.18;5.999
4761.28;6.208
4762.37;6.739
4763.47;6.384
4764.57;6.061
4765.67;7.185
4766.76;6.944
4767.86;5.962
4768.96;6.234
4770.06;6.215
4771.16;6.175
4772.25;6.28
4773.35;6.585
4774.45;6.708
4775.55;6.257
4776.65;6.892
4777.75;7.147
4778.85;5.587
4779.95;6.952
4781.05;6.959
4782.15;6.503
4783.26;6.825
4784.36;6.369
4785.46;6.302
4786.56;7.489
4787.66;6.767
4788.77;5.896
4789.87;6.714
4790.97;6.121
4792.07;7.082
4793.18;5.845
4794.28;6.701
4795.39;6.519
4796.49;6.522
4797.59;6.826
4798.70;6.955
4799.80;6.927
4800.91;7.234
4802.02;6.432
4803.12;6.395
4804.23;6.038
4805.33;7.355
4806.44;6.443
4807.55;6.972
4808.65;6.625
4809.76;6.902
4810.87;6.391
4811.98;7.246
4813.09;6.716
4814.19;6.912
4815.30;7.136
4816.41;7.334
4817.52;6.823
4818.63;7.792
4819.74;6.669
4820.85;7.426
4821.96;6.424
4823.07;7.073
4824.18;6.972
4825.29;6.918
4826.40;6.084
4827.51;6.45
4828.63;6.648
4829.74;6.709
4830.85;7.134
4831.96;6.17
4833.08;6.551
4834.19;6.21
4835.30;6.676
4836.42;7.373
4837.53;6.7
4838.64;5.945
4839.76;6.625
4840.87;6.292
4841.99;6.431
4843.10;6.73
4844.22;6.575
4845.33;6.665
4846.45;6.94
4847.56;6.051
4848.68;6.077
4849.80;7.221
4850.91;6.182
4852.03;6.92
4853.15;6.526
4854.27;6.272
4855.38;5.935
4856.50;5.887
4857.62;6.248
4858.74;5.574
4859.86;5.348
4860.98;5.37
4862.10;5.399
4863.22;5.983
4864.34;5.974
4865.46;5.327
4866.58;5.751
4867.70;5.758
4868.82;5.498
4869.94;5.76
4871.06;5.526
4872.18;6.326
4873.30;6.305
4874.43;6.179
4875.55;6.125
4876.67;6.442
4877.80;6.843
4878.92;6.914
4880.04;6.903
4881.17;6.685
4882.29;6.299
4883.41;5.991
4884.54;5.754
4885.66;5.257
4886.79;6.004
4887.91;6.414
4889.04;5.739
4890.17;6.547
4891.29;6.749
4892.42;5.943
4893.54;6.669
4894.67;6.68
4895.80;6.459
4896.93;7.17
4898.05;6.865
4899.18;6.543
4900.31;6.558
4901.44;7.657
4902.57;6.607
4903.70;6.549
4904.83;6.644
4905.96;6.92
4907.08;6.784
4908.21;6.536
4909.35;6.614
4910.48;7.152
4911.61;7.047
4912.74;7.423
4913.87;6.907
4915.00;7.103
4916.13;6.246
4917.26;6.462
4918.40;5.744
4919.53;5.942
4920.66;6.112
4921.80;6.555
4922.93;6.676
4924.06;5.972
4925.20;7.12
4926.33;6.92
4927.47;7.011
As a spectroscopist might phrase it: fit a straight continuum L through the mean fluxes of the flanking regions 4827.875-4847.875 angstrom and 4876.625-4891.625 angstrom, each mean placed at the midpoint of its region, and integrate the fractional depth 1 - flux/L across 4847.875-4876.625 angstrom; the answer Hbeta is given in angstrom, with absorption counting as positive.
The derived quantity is 2.0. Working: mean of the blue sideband 6.58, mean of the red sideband 6.31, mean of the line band 5.99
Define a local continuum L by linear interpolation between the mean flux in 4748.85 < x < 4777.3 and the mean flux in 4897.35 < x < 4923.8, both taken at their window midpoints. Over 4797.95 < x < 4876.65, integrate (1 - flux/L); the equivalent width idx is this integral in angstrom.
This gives 1.6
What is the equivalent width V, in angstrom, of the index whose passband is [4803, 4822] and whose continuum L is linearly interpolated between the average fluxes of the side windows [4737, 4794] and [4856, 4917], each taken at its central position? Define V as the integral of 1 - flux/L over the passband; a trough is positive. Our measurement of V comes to -1.1 angstrom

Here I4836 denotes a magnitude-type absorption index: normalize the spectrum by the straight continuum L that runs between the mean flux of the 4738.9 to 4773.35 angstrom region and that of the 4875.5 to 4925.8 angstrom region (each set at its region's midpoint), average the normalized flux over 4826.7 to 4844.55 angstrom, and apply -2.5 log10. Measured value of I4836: 0.00 mag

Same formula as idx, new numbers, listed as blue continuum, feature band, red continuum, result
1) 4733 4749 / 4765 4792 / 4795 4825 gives 1.05 angstrom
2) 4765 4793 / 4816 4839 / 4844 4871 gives -1.97 angstrom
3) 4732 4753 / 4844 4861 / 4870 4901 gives 0.52 angstrom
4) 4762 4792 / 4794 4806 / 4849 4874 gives -0.64 angstrom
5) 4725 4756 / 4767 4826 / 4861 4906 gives -1.72 angstrom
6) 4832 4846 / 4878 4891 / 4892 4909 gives 0.80 angstrom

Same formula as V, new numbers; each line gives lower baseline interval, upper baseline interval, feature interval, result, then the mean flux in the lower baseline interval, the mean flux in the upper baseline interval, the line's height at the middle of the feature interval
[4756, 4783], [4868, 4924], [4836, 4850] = -0.2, 6.49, 6.46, 6.47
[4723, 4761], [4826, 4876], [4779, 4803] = -0.8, 6.6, 6.23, 6.43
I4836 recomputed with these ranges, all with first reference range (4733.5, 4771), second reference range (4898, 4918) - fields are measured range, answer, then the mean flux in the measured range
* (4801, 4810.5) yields 0.00 mag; 6.67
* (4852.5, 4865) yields 0.15 mag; 5.87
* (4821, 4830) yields 0.00 mag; 6.69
